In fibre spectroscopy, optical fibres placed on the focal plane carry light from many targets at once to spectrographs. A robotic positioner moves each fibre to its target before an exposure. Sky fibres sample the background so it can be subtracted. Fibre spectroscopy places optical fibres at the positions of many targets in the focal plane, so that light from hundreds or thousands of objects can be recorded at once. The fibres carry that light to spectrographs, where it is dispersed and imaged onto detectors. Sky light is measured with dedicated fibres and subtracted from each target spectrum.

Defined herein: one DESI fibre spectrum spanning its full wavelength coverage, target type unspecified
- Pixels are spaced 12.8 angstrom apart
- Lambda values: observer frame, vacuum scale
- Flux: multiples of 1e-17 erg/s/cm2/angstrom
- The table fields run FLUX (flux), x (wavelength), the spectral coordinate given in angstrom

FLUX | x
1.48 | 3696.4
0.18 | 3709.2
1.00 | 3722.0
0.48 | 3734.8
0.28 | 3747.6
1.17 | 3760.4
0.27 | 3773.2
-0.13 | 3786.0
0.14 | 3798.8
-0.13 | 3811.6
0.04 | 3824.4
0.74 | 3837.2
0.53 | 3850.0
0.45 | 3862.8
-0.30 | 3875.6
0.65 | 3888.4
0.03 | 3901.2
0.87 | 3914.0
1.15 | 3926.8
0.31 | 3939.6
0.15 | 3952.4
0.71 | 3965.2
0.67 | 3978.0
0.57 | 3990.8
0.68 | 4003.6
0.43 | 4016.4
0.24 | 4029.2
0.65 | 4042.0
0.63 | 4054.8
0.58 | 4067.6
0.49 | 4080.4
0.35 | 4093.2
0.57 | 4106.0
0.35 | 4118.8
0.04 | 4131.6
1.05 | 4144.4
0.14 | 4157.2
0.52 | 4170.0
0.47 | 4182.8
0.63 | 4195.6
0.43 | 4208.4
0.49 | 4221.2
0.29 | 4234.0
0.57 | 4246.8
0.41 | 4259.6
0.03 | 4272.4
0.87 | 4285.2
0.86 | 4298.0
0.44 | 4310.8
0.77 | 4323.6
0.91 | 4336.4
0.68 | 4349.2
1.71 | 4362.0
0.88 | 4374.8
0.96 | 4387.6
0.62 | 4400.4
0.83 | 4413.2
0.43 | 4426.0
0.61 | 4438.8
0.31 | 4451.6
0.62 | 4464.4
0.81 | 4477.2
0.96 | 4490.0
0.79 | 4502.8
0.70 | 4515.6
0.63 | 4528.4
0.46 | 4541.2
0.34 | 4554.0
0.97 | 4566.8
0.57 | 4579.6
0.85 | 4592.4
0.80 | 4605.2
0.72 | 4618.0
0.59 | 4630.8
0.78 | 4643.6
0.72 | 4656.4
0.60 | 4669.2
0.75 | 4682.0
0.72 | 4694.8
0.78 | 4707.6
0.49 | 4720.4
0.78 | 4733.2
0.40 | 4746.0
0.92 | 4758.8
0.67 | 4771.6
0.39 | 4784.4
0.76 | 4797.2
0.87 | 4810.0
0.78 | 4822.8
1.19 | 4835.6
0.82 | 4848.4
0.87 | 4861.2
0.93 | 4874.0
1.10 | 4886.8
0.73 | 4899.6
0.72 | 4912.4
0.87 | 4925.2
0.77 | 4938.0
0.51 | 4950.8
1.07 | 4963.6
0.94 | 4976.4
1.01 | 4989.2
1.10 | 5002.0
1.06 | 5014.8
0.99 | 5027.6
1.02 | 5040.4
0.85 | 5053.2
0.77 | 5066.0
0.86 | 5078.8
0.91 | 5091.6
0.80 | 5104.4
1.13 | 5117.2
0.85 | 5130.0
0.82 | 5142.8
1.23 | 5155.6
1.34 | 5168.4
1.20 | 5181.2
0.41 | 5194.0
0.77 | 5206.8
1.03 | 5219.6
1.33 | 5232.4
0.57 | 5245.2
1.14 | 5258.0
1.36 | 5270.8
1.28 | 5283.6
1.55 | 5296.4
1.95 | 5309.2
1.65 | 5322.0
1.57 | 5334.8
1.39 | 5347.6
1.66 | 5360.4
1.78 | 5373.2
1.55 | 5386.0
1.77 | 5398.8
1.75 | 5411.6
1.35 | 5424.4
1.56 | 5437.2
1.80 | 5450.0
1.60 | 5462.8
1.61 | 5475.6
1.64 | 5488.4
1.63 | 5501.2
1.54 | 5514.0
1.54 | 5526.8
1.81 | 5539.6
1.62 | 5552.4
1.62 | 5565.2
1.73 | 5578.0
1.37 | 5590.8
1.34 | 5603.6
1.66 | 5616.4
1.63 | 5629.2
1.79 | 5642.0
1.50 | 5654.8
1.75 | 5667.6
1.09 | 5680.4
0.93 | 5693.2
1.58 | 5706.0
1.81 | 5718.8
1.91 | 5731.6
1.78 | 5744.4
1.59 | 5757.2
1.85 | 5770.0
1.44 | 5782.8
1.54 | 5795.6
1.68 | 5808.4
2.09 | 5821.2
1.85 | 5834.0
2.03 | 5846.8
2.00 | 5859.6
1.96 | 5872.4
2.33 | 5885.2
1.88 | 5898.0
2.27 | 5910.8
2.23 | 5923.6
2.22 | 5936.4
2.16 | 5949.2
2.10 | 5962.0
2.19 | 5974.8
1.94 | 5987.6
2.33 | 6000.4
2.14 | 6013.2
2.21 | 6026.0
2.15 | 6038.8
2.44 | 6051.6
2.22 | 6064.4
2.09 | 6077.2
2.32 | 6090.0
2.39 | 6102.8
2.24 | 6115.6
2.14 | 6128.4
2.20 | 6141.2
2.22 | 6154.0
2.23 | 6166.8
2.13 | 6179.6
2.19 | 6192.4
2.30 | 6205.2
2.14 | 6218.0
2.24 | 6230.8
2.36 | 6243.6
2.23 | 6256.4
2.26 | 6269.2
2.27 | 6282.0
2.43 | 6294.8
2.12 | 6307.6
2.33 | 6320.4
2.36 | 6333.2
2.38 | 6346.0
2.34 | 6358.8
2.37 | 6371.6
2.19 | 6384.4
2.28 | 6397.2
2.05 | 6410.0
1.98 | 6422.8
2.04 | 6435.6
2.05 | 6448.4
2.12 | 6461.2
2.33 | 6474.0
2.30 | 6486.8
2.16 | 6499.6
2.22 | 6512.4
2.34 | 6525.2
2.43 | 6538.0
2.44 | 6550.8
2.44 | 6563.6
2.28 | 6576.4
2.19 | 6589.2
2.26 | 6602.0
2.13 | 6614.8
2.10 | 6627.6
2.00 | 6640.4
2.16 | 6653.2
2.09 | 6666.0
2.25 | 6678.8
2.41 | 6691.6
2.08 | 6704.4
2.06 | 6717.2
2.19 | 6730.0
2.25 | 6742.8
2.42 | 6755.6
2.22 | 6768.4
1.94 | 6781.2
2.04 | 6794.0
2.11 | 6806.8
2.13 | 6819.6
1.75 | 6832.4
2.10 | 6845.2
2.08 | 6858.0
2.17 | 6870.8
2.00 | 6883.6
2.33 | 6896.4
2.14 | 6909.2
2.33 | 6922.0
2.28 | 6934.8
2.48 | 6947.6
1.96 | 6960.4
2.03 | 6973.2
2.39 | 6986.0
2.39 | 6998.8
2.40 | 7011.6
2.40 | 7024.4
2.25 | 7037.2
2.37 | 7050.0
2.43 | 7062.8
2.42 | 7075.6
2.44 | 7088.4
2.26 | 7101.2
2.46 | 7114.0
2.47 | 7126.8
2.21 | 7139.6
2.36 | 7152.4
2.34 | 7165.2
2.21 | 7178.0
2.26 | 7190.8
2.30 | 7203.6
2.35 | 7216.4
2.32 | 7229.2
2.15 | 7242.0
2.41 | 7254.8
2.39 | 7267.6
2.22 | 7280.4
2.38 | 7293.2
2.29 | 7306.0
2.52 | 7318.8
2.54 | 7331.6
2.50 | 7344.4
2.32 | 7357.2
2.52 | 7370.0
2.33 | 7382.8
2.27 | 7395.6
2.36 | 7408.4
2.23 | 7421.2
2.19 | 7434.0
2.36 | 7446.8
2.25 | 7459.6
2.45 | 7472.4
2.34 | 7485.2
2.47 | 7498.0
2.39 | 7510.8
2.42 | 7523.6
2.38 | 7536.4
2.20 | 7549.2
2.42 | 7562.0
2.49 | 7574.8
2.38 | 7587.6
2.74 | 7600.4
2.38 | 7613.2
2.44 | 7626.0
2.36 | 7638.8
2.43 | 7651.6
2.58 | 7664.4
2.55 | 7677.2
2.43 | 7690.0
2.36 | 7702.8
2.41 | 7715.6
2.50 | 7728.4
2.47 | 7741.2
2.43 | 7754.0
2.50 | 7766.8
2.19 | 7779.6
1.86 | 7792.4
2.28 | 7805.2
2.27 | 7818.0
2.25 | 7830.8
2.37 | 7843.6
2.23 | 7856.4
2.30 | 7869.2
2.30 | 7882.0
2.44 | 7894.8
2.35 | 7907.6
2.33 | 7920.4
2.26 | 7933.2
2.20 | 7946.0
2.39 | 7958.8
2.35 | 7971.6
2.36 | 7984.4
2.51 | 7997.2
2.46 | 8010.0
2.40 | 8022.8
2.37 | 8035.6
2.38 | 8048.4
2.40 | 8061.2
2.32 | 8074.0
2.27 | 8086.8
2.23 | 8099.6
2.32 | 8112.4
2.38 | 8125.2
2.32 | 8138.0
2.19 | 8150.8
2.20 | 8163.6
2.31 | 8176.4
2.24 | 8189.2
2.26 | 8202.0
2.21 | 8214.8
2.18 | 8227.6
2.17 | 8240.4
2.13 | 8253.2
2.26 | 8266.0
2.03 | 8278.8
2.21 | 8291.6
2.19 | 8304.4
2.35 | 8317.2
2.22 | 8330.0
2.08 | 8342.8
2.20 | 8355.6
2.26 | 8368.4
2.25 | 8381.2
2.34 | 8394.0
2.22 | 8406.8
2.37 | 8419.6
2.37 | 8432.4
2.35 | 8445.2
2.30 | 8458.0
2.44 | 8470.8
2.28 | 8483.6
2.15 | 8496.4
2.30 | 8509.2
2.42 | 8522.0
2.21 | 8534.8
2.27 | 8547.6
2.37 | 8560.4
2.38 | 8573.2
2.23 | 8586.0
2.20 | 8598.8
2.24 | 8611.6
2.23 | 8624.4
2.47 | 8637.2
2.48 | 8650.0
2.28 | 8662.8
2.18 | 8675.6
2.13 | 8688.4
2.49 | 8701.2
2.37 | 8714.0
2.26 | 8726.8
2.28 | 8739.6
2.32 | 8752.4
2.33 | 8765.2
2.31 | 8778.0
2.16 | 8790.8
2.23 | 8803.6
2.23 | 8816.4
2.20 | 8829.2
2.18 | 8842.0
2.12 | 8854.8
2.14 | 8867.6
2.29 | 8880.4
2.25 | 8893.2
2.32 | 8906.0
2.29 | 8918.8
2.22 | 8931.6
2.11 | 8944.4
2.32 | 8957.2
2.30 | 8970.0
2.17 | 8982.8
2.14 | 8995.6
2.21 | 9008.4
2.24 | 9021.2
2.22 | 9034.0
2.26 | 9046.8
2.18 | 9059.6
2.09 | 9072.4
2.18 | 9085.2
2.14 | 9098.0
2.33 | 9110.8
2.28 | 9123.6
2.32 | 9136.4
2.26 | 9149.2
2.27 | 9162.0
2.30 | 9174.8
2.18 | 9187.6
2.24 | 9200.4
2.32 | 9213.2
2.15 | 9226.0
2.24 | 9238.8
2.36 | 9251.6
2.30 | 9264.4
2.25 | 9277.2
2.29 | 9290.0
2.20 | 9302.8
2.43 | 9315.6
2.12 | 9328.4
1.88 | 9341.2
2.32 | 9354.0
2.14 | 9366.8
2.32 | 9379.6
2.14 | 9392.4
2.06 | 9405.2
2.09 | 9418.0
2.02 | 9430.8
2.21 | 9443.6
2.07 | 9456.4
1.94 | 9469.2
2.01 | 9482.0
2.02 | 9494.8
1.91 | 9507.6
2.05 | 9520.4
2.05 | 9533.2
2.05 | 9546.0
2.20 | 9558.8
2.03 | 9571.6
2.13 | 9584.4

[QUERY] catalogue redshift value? 0.322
